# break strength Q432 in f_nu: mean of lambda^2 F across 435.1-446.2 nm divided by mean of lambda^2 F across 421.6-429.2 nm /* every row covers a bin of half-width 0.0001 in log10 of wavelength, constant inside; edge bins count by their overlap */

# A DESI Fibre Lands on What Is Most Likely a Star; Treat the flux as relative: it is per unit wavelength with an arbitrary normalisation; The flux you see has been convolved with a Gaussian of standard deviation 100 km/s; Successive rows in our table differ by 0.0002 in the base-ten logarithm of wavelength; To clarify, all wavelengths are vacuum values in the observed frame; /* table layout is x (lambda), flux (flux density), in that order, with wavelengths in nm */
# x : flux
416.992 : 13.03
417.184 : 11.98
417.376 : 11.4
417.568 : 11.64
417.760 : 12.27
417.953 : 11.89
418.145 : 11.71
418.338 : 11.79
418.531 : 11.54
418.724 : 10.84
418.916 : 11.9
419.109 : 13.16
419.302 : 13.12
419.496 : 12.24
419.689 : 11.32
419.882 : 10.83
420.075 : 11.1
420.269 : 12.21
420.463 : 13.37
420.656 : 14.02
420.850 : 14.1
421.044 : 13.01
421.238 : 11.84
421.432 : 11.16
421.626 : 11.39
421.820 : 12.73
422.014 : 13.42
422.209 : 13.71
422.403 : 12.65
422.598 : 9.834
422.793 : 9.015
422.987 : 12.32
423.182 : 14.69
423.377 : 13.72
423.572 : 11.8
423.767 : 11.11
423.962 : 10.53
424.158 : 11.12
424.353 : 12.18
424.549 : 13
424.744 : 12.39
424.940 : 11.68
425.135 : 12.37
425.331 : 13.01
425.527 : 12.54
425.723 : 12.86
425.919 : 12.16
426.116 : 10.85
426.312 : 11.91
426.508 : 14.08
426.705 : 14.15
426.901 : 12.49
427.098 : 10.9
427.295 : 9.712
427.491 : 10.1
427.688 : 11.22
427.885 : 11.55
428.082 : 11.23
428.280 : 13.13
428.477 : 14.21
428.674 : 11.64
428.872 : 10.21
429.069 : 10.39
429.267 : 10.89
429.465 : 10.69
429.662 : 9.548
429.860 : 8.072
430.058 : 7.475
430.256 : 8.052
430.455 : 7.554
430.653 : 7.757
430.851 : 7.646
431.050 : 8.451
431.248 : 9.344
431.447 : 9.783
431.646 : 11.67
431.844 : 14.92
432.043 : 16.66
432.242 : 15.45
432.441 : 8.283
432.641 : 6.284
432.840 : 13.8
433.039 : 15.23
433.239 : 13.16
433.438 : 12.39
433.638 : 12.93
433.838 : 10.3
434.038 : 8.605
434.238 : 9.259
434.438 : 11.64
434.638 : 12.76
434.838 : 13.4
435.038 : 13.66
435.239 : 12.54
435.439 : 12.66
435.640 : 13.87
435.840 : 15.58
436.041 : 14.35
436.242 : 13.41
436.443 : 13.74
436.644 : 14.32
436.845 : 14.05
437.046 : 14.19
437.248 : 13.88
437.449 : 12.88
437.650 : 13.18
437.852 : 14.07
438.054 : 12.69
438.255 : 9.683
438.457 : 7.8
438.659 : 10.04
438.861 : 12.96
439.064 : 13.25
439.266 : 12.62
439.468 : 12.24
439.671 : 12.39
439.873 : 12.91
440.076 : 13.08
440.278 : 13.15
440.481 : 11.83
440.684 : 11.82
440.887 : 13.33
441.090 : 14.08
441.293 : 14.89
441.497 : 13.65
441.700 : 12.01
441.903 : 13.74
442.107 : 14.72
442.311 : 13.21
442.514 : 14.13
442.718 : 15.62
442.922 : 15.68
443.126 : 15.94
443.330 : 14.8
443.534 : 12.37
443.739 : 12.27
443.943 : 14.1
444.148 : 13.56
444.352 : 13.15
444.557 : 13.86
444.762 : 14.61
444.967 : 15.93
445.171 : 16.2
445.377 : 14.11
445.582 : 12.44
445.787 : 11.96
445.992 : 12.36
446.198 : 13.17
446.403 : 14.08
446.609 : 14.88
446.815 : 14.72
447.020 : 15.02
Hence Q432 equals 1.20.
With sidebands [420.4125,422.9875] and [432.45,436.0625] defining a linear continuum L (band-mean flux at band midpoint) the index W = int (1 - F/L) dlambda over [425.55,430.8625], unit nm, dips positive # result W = 0.62 nm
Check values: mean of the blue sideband 12.3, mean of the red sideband 12.2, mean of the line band 10.8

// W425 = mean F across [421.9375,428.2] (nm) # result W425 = 12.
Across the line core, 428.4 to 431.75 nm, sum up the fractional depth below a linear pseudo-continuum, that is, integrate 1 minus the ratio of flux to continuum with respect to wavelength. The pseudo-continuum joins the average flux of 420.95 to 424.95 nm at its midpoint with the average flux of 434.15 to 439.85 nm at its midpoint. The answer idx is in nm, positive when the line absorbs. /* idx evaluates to 0.76 nm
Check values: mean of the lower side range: 12.1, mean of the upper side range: 12.8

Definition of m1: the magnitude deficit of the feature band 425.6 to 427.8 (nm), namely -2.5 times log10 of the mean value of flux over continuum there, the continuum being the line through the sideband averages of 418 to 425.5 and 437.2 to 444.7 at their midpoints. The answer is 0.049 mag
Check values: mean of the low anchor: 12.2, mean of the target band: 11.9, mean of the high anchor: 13.1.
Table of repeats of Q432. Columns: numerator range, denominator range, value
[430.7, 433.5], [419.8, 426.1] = 0.99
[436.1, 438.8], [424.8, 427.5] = 1.10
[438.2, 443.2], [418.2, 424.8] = 1.17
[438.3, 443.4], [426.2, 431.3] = 1.33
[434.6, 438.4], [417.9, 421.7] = 1.19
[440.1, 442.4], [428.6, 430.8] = 1.52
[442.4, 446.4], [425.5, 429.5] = 1.29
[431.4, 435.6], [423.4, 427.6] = 1.06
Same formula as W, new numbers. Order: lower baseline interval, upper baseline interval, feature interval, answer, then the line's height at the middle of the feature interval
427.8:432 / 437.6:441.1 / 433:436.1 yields -0.366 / 11.2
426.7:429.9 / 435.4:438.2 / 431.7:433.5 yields -0.063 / 12.5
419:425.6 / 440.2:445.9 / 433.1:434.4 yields 0.185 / 13.1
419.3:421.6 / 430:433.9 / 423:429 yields -0.234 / 11.6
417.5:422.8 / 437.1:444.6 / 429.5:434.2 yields 0.787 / 12.7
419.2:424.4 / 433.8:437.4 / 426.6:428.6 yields 0.100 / 12.5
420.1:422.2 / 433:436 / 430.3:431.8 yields 0.416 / 12.6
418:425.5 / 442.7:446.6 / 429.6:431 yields 0.529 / 12.8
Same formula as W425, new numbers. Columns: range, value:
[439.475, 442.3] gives 13.2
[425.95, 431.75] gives 10.5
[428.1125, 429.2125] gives 11.8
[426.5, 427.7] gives 11.7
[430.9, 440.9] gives 12.4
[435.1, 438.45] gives 13.3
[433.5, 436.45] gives 12.5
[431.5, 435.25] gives 12.2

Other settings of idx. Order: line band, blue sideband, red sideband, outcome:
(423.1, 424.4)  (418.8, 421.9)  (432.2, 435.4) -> 0.007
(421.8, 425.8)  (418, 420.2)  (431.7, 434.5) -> -0.112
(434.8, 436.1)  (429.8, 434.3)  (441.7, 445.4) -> -0.225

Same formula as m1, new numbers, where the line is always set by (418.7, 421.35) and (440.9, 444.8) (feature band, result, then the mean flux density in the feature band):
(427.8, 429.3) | 0.12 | 11.7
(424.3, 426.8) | 0.02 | 12.6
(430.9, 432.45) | 0.11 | 11.9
